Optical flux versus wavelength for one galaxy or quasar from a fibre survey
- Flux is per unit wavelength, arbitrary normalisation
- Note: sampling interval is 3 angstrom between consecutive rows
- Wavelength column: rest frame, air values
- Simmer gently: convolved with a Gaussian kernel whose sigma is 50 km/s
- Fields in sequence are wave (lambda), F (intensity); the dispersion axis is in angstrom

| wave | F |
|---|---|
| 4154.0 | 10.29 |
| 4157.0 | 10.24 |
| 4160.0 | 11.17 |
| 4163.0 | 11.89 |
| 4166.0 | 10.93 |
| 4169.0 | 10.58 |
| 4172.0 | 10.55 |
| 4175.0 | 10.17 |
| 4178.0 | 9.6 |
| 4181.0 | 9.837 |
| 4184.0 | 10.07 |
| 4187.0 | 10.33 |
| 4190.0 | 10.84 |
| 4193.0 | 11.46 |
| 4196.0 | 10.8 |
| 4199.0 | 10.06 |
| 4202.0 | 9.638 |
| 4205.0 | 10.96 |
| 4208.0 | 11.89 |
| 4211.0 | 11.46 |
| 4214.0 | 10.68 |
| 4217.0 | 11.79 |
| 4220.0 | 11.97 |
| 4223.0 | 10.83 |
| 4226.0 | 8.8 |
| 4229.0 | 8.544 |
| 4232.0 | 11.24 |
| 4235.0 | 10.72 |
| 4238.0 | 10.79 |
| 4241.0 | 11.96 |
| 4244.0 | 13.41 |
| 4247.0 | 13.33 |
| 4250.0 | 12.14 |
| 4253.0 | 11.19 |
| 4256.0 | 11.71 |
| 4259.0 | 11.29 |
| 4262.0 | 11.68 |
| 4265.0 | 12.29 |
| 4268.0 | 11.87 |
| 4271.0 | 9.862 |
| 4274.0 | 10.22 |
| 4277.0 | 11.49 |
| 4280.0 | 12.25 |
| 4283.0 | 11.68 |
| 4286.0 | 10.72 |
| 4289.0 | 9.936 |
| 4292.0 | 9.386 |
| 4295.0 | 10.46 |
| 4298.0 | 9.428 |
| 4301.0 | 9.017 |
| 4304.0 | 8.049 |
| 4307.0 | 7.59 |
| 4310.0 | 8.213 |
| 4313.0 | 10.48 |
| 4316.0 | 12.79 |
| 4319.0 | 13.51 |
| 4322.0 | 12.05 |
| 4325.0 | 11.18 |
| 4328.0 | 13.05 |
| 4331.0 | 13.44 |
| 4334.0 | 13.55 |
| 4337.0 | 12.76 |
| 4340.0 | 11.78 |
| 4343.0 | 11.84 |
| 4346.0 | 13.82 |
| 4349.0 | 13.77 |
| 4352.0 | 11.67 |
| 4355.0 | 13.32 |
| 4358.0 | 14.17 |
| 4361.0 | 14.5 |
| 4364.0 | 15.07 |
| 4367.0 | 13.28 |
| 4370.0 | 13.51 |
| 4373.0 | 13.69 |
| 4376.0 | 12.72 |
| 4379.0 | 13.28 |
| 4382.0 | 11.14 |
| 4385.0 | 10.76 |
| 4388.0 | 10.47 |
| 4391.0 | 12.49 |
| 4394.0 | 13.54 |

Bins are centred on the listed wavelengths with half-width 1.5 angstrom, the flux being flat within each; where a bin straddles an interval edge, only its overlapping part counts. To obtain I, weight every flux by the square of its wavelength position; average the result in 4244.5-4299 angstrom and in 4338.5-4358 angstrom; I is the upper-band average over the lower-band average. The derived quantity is 1.18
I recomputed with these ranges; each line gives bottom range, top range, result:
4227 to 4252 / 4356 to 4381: 1.27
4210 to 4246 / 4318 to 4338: 1.21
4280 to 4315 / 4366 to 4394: 1.33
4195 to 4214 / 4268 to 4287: 1.07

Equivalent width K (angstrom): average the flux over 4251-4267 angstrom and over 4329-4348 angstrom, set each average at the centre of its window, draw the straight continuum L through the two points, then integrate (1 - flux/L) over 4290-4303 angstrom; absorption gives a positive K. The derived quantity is 2.9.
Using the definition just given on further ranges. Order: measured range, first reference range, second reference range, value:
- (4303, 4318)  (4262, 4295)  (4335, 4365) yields 3.0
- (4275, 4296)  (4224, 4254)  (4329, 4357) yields 2.0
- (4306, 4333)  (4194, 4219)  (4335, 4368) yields 2.7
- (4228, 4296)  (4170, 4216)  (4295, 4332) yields -3.9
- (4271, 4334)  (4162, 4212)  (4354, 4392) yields 6.7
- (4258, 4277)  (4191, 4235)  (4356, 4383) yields 0.8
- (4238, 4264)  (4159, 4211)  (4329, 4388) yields -1.1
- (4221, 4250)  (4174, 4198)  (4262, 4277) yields -0.8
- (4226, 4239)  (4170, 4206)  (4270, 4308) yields 0.1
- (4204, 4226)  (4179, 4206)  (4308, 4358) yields -1.0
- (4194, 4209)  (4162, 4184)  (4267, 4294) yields -0.2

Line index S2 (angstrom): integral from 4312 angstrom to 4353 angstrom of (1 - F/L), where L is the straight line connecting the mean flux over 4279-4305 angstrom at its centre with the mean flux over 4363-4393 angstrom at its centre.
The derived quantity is -4.74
